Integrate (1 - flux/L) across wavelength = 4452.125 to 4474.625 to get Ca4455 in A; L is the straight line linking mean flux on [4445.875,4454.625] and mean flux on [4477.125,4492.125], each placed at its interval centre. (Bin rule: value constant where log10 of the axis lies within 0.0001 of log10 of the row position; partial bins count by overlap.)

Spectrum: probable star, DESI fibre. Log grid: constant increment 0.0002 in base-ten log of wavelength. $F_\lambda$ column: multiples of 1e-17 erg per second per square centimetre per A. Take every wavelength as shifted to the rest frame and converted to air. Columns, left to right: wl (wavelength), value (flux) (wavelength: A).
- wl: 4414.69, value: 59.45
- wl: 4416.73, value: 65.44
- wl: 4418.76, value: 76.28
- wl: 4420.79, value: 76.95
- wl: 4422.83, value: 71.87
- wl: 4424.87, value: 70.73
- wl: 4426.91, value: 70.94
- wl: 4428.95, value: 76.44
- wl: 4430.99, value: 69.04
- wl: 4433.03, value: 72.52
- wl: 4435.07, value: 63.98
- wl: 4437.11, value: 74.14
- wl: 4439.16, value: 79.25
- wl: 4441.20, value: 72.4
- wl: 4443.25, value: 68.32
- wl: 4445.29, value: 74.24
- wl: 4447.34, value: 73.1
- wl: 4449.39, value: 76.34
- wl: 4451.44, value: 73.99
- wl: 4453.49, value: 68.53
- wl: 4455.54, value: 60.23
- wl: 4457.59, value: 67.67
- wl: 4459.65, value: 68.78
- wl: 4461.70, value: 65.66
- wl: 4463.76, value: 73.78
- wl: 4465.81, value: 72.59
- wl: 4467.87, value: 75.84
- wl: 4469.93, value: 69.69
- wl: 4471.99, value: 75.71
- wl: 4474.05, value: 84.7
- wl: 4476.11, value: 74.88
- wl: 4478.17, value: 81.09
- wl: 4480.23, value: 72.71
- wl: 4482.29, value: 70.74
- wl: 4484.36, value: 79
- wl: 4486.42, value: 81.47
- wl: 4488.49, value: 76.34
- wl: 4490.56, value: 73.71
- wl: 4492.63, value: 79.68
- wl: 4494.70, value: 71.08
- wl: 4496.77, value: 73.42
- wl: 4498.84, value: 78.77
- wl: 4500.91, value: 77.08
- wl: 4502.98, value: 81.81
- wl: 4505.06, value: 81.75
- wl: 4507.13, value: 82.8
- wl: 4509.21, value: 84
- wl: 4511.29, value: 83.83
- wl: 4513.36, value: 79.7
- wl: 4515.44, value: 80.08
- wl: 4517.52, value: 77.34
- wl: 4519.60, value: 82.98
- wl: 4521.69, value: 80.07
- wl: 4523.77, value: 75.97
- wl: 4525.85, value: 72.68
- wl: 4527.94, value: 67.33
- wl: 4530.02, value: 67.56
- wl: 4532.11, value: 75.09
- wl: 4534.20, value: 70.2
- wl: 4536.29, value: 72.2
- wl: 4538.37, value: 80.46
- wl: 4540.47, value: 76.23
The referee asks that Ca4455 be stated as 1.0 A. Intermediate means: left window 72.9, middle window 71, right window 76.6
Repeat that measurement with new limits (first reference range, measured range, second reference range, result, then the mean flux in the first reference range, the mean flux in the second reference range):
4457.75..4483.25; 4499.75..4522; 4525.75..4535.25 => -3.0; 73.7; 70.3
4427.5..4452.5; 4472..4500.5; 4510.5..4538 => -0.9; 72.8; 75.8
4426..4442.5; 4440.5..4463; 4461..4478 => 1.1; 72.3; 74.6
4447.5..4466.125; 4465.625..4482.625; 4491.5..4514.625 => -0.5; 69.8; 79.4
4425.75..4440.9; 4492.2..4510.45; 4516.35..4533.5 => -1.2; 72.3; 74.8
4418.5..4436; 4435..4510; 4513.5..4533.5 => -1.1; 71.9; 75.5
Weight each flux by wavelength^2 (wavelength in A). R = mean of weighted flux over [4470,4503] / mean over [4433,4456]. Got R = 1.09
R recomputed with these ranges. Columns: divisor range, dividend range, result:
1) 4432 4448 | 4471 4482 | 1.09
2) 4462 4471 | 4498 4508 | 1.13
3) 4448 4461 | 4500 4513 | 1.21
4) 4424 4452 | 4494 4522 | 1.13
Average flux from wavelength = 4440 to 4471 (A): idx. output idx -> 70.8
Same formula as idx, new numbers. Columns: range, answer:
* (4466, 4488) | 76.4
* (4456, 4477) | 72.6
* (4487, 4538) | 77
